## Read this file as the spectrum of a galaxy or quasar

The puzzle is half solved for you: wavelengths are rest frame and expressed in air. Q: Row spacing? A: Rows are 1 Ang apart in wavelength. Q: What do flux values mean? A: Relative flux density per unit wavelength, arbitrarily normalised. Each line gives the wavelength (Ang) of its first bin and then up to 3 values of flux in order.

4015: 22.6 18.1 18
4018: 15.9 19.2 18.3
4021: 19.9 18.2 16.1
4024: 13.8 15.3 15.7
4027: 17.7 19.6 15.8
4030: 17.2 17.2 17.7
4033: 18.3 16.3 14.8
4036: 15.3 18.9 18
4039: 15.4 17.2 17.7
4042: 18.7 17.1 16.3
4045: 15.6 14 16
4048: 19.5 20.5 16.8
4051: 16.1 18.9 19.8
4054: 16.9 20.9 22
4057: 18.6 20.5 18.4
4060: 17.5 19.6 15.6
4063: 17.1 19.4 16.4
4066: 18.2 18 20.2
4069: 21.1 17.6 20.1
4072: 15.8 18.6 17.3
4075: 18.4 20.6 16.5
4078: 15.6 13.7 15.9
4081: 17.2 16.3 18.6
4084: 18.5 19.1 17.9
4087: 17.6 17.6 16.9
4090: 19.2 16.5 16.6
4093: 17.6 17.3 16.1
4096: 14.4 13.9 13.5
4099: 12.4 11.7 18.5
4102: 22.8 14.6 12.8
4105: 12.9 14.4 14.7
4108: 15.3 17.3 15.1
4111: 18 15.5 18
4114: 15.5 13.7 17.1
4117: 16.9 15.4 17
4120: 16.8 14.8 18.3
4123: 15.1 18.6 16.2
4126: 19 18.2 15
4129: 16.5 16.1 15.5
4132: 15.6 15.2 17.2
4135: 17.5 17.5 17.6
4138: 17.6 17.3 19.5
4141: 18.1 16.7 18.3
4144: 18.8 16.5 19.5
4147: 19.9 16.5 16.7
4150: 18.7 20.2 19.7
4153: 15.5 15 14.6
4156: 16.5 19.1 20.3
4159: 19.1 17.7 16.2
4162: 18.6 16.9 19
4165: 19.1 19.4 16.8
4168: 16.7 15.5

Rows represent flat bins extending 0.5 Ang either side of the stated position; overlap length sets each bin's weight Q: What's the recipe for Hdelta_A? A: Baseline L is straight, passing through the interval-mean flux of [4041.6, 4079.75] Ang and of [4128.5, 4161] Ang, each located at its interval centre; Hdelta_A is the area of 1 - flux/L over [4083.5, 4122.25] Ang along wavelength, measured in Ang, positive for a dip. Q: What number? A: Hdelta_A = 3.4 Ang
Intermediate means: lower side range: 18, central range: 16.2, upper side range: 17.5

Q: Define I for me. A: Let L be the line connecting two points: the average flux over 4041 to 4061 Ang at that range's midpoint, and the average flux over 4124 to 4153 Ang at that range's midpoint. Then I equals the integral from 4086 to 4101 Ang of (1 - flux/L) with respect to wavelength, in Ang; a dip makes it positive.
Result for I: 1.6 Ang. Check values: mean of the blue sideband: 18.1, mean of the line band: 16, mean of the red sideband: 17.5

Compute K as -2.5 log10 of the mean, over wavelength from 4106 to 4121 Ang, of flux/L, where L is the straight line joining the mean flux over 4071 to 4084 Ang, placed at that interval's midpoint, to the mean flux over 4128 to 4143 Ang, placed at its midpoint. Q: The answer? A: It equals 0.066 mag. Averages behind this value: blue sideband 17.2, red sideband 17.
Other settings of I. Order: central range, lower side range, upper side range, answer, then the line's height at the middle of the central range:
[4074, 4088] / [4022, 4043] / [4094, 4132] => -0.9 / 16.3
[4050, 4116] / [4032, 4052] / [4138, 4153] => 1.3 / 17.5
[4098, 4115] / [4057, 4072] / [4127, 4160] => 2.3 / 17.9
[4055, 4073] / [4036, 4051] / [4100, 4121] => -2.0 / 16.8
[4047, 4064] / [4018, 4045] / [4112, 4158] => -1.5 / 17.1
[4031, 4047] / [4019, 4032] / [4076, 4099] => 0.3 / 17.1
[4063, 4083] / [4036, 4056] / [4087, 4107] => -1.3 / 16.7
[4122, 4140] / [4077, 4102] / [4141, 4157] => 0.4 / 17.3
